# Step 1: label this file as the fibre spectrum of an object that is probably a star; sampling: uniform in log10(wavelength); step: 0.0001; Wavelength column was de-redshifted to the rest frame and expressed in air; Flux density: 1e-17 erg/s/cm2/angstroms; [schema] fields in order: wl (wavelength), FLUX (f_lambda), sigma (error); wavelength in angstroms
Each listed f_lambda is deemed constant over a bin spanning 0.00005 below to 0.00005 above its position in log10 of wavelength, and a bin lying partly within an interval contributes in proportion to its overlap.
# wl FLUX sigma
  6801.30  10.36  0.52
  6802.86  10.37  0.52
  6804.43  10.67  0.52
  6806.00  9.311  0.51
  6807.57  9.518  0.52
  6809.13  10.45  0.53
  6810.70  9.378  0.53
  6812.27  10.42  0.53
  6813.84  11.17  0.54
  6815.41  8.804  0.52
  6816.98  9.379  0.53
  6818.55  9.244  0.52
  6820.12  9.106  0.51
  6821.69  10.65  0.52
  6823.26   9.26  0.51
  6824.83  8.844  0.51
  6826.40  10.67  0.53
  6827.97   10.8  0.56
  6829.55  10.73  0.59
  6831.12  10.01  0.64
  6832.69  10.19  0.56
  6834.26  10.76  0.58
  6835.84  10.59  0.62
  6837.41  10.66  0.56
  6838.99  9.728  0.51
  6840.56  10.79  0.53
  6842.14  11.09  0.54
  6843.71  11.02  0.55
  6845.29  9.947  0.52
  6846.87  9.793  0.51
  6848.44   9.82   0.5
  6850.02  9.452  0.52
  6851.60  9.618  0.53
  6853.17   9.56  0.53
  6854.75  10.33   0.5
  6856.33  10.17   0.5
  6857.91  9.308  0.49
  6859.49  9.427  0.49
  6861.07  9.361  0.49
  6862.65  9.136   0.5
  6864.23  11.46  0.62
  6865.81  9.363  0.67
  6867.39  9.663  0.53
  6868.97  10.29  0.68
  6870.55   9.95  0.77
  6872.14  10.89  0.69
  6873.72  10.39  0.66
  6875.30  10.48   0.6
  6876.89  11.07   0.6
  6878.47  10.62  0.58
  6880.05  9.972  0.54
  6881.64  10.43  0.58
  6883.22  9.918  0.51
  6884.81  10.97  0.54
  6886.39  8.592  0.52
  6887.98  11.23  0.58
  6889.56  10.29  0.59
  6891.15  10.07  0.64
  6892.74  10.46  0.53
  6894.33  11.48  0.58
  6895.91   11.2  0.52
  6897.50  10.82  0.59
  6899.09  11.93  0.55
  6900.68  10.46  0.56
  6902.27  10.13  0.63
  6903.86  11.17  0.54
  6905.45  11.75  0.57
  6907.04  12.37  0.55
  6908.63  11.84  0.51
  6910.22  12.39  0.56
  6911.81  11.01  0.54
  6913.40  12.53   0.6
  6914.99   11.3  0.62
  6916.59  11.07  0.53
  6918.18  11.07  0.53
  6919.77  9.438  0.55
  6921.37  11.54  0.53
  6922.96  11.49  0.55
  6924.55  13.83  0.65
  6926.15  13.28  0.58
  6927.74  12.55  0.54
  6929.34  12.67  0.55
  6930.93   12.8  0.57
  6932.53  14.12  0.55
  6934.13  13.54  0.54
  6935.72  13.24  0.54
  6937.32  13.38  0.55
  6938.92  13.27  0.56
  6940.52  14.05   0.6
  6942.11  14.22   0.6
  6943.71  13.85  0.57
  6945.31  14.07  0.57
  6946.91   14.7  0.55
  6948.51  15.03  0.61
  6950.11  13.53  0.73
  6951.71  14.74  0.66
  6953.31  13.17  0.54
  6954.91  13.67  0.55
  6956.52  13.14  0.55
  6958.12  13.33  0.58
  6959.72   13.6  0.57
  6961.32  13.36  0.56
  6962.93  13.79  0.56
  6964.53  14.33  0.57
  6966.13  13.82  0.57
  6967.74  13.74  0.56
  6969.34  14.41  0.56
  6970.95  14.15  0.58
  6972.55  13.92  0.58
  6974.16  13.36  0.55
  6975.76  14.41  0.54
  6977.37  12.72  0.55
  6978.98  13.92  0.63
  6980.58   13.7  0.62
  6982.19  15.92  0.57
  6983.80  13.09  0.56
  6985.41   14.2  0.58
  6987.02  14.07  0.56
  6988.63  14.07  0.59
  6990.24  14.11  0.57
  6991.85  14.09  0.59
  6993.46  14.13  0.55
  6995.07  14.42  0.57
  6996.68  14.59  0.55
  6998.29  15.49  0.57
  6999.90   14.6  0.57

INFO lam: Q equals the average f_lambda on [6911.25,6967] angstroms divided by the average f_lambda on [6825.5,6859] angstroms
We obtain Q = 1.3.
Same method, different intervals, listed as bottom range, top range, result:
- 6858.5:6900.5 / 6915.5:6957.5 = 1.27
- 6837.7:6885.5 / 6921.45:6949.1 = 1.33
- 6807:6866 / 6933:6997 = 1.39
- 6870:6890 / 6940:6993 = 1.34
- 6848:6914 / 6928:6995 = 1.32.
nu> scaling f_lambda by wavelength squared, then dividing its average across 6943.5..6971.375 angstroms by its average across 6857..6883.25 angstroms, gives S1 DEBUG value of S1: 1.41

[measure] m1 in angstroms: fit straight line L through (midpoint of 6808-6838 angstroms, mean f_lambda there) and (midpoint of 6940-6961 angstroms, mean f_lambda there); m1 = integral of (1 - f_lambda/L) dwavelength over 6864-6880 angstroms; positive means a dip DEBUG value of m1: 1.6 angstroms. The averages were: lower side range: 10.1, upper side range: 13.9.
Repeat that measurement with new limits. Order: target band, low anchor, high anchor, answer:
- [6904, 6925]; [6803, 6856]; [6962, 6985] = 1.3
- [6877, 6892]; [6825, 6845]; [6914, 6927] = 1.2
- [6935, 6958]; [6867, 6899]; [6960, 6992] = -1.8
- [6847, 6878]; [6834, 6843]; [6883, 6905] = 1.8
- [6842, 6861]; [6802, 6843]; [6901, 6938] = 1.4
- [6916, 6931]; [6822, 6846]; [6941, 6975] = 1.1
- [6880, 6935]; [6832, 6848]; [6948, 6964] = 4.1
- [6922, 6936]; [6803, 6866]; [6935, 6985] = -0.1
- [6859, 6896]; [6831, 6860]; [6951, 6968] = 2.9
